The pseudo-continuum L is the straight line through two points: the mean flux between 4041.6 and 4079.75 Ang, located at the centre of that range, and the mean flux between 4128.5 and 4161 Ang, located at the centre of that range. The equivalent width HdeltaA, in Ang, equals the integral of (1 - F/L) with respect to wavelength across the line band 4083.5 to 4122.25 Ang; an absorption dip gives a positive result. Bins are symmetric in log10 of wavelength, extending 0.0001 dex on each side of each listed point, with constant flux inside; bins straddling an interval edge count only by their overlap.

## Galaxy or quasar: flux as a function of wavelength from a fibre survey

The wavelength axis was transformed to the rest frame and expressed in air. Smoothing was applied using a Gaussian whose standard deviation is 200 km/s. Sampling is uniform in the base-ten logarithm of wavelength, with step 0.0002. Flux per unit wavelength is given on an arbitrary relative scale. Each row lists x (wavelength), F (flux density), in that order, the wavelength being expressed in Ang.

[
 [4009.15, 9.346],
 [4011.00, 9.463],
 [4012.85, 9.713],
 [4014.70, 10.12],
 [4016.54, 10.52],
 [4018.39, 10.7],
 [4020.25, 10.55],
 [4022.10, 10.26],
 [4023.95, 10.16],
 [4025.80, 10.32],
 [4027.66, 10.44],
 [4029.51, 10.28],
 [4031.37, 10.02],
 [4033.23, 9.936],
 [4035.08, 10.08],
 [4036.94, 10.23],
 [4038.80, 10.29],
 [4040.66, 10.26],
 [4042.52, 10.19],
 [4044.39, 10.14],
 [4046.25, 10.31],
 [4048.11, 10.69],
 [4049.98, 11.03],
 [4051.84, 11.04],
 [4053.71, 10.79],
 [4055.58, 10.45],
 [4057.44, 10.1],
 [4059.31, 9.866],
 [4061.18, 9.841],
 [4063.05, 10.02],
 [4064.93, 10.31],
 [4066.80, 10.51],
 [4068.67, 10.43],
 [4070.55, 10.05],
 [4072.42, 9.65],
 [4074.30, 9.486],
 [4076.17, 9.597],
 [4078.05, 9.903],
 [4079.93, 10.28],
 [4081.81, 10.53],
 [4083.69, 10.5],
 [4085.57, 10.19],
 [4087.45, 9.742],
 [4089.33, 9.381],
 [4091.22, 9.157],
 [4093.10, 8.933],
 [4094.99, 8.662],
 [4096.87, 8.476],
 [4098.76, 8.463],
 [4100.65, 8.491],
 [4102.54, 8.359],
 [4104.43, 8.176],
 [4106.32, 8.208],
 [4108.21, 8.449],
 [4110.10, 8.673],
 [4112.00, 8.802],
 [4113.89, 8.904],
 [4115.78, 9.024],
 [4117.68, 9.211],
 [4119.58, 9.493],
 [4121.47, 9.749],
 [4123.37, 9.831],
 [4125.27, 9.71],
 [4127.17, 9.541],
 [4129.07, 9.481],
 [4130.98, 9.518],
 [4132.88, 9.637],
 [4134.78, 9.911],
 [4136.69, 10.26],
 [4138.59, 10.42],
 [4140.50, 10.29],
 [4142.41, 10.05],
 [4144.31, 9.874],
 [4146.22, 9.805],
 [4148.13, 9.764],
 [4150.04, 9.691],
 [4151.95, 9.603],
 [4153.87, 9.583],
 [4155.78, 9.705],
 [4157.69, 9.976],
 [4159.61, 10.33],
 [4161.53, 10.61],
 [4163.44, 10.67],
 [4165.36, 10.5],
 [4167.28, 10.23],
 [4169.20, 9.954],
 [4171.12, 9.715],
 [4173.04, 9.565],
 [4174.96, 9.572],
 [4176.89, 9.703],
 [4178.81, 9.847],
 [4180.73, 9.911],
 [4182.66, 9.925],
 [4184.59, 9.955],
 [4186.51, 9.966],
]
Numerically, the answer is 4.2 Ang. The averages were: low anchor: 10.2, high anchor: 9.89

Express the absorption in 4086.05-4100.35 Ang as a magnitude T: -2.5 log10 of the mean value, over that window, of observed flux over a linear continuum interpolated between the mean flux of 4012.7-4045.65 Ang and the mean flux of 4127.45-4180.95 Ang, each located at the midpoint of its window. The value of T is 0.125 mag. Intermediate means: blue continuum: 10.2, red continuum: 9.93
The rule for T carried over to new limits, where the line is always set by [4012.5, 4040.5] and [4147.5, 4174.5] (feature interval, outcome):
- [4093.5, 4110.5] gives 0.194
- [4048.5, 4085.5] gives -0.006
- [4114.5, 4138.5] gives 0.047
